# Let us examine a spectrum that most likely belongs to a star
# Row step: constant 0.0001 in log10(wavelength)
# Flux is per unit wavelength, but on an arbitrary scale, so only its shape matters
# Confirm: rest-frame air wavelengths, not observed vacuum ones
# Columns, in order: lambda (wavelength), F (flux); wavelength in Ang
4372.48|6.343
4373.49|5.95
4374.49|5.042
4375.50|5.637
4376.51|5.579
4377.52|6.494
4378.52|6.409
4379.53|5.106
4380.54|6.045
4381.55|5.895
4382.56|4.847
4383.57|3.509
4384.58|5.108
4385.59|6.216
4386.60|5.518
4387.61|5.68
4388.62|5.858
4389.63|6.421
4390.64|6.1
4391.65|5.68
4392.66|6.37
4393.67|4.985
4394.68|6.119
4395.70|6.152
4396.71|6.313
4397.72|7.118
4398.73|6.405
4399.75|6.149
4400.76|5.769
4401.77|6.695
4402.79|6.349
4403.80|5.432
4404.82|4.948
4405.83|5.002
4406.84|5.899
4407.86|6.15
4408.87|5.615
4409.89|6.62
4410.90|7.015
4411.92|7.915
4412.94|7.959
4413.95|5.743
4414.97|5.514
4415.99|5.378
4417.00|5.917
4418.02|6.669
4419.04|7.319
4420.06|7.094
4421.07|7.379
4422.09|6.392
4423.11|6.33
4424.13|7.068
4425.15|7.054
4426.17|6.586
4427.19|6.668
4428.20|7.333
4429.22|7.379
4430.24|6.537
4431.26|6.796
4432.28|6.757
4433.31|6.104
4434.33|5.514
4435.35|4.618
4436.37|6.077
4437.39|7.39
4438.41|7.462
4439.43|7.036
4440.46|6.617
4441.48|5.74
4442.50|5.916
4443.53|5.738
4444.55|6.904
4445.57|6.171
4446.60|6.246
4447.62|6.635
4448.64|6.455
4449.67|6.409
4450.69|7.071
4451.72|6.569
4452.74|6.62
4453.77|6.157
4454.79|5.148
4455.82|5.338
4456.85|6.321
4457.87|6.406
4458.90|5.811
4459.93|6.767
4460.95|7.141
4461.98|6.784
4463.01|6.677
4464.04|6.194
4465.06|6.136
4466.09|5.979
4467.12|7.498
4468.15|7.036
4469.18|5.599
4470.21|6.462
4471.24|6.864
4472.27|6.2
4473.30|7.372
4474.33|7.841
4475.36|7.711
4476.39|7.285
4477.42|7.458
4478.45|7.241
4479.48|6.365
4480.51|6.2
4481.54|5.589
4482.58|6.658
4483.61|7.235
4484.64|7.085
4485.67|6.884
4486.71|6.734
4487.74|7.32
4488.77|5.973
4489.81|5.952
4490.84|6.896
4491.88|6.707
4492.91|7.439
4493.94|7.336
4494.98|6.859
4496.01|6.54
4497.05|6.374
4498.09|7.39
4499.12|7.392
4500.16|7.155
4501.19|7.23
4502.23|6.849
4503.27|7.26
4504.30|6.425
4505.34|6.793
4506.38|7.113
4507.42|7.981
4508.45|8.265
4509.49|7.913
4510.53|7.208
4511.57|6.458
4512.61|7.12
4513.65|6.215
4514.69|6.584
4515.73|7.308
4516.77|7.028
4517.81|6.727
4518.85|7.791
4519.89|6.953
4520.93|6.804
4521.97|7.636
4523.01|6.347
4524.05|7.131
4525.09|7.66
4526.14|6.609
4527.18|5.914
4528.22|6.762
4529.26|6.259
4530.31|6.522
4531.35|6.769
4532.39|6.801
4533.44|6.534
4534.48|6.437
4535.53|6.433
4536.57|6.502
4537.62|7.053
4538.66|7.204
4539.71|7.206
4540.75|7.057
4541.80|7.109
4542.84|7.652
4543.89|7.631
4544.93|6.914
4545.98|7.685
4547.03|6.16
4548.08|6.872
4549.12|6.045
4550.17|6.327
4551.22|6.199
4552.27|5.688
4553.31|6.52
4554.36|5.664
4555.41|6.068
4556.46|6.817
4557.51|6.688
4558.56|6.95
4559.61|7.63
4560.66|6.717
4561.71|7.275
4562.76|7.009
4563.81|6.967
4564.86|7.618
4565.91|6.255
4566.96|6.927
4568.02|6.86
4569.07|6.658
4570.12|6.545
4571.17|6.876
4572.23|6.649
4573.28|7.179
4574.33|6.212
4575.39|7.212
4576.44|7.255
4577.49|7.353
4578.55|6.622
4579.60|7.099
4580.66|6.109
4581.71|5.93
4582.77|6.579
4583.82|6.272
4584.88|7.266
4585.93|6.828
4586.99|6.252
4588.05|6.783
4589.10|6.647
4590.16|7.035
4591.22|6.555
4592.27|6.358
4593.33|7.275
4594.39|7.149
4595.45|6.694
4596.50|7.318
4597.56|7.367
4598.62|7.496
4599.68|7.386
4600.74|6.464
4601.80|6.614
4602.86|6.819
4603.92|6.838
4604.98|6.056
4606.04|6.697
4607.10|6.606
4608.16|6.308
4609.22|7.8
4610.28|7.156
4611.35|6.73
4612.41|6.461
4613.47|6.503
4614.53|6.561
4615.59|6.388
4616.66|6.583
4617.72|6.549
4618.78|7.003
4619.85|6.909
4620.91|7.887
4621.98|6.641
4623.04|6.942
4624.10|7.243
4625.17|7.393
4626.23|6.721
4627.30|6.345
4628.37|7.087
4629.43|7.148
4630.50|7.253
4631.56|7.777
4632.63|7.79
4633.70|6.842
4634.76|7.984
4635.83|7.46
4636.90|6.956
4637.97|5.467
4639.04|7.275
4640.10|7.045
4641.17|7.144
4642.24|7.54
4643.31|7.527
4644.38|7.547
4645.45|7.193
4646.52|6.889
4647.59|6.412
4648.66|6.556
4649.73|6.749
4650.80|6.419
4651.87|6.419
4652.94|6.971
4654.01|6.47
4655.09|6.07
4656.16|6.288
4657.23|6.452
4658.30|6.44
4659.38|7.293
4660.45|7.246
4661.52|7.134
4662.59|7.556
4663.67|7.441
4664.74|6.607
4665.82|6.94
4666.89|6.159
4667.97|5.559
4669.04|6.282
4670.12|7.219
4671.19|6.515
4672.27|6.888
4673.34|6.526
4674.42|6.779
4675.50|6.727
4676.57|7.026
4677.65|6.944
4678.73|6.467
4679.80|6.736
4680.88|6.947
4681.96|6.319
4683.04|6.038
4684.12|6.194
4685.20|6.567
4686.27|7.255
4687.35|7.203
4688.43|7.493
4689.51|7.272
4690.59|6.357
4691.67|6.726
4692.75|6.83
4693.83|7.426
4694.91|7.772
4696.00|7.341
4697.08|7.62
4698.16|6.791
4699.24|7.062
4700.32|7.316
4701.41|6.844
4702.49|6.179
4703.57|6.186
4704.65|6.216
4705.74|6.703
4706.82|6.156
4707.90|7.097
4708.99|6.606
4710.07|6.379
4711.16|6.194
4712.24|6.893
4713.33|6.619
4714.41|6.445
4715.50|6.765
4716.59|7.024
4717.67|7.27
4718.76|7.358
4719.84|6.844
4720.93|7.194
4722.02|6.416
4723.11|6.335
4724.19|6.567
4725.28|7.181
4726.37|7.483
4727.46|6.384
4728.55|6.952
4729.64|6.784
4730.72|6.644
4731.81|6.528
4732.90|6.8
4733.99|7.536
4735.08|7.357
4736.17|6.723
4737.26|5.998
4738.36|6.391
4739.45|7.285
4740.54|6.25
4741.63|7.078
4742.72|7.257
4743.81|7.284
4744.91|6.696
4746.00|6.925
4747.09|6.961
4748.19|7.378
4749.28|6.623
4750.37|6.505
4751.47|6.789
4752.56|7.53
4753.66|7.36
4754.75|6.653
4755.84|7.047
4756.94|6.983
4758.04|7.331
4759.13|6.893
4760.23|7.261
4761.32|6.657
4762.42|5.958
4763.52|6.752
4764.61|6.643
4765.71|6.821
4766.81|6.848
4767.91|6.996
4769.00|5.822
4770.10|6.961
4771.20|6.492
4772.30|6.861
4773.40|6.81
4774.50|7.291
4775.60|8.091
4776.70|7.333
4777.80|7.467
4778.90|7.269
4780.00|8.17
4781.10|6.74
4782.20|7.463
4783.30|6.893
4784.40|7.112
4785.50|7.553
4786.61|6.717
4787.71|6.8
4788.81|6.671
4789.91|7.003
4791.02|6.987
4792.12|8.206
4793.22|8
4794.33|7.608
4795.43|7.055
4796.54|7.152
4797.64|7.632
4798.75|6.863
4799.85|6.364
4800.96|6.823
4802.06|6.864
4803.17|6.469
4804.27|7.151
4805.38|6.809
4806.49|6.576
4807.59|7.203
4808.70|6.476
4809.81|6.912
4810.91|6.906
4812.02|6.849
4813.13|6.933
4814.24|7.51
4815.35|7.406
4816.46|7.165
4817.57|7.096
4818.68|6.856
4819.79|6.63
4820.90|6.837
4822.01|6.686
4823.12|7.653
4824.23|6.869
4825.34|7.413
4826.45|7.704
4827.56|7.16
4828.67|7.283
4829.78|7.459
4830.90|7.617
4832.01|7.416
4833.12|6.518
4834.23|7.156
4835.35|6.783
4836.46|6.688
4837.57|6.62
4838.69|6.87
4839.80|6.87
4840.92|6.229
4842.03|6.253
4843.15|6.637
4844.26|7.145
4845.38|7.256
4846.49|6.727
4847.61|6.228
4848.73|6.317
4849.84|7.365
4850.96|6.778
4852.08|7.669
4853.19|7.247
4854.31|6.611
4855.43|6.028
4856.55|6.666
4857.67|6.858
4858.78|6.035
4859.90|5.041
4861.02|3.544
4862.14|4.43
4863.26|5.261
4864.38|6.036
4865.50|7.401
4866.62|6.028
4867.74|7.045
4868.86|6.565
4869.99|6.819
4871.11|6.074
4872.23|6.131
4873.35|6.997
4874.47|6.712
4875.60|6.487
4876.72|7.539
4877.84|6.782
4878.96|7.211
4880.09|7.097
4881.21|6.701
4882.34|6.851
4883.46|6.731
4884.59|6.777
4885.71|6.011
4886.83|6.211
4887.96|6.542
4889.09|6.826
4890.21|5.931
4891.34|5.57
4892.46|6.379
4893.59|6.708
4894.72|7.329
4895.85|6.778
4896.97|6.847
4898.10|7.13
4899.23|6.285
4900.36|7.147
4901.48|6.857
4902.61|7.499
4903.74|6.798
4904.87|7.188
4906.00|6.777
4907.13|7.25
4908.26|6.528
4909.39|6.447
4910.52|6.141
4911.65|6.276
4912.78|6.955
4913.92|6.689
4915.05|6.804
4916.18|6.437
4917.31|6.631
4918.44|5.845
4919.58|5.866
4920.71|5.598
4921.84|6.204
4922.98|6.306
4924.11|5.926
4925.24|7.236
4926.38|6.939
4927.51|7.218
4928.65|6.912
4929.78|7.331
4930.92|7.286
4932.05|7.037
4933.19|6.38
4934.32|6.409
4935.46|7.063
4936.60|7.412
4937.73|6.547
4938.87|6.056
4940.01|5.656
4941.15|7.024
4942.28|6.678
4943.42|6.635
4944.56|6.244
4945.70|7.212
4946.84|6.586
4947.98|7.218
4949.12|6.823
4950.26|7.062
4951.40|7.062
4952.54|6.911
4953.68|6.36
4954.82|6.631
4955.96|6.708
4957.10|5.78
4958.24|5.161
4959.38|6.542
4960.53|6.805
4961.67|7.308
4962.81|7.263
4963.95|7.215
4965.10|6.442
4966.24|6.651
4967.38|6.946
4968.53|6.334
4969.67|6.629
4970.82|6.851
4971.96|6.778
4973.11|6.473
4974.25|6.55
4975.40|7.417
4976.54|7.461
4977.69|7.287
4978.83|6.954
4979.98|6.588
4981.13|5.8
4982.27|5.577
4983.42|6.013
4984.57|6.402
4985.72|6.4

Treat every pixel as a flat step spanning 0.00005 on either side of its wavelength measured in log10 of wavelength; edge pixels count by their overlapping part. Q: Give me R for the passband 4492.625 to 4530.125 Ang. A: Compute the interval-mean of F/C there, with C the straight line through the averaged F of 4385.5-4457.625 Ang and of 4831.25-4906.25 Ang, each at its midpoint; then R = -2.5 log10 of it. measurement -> -0.10 mag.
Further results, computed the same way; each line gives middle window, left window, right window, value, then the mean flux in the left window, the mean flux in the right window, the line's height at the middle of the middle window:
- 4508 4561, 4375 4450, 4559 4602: -0.024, 6.22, 6.86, 6.69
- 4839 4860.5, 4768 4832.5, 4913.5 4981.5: 0.053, 7.1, 6.67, 6.96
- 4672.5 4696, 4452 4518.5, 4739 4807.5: 0.015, 6.79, 7.02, 6.95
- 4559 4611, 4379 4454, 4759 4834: -0.039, 6.25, 7.05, 6.61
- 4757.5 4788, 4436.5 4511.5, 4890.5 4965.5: -0.049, 6.74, 6.67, 6.69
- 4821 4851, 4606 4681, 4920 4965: -0.033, 6.87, 6.68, 6.75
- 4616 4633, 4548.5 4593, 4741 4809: -0.046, 6.68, 7.02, 6.77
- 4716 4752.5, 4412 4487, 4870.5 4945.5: -0.042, 6.57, 6.65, 6.62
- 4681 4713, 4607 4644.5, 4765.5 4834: 0.039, 7.01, 7.09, 7.04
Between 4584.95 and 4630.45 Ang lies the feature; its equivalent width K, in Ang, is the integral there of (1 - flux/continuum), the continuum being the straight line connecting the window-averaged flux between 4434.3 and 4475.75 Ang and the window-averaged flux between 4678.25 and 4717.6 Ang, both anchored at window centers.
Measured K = -1.30 Ang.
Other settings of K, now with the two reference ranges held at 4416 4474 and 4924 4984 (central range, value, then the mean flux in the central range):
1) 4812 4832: -1.6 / 7.19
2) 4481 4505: -1.2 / 6.84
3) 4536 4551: -0.9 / 6.94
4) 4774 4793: -1.9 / 7.3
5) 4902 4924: 0.6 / 6.52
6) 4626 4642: -1.3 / 7.1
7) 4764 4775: -0.2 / 6.75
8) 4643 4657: -0.3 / 6.71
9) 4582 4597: -0.5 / 6.77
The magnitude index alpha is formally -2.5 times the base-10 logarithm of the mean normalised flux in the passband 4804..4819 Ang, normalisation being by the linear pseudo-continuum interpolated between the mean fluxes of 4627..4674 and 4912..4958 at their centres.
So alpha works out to -0.04 mag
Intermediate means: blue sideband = 6.89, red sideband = 6.63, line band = 6.98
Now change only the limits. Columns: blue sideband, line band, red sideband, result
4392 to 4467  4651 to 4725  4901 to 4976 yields -0.038 mag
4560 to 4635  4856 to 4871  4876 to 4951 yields 0.126 mag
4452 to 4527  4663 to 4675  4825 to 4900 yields 0.016 mag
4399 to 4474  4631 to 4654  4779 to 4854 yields -0.044 mag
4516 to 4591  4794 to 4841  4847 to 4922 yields -0.070 mag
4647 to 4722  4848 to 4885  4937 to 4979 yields 0.041 mag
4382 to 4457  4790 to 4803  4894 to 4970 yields -0.099 mag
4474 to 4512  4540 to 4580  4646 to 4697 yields 0.015 mag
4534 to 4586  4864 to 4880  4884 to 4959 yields -0.012 mag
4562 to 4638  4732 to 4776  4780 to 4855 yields 0.013 mag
